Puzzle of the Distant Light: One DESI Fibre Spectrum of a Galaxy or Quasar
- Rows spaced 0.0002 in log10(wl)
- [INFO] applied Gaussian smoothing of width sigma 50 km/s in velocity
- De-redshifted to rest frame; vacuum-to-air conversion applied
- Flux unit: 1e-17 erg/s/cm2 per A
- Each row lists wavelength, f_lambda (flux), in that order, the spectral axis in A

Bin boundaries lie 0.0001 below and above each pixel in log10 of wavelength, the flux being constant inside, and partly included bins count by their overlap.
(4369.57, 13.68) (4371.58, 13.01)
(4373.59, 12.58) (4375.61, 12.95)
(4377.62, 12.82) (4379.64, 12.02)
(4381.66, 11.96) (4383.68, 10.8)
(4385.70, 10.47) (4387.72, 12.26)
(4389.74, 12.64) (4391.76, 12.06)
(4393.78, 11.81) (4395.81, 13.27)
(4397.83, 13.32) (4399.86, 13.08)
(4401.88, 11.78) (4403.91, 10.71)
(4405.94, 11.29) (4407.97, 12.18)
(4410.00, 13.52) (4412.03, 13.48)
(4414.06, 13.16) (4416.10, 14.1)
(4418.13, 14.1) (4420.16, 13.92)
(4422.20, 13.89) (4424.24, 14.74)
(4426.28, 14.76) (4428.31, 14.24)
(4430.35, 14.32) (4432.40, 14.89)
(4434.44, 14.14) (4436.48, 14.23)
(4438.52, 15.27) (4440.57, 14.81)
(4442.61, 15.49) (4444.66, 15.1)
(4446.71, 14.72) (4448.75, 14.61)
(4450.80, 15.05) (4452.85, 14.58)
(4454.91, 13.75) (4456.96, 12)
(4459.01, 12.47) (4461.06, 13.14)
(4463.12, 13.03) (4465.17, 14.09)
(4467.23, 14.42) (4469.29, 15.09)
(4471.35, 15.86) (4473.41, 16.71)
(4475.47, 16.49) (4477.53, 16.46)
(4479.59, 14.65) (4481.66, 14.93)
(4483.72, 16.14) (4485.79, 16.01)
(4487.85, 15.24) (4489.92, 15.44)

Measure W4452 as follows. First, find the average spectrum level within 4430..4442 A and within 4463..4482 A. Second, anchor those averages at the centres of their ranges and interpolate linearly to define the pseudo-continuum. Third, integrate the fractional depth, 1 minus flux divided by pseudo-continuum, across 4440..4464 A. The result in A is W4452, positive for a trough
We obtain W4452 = 1.4 A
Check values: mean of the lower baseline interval 14.7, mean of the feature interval 14.1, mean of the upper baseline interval 15.3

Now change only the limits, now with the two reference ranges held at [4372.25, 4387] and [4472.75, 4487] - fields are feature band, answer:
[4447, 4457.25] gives 0.4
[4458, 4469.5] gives 1.2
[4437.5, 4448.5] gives -0.5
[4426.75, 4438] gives -0.3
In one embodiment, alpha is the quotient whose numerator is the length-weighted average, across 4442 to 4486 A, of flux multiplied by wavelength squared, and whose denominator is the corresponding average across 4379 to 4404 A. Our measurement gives 1.26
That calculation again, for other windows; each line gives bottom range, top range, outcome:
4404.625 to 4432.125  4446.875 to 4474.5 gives 1.06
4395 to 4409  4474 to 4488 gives 1.34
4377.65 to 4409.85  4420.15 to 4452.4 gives 1.24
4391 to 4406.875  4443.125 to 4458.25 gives 1.20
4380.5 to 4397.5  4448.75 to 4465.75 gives 1.17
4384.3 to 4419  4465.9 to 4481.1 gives 1.29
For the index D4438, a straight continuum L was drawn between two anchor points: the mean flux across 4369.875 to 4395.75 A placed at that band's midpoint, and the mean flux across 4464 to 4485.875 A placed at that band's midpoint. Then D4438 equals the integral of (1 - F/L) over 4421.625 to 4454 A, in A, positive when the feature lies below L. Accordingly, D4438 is -1.2 A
